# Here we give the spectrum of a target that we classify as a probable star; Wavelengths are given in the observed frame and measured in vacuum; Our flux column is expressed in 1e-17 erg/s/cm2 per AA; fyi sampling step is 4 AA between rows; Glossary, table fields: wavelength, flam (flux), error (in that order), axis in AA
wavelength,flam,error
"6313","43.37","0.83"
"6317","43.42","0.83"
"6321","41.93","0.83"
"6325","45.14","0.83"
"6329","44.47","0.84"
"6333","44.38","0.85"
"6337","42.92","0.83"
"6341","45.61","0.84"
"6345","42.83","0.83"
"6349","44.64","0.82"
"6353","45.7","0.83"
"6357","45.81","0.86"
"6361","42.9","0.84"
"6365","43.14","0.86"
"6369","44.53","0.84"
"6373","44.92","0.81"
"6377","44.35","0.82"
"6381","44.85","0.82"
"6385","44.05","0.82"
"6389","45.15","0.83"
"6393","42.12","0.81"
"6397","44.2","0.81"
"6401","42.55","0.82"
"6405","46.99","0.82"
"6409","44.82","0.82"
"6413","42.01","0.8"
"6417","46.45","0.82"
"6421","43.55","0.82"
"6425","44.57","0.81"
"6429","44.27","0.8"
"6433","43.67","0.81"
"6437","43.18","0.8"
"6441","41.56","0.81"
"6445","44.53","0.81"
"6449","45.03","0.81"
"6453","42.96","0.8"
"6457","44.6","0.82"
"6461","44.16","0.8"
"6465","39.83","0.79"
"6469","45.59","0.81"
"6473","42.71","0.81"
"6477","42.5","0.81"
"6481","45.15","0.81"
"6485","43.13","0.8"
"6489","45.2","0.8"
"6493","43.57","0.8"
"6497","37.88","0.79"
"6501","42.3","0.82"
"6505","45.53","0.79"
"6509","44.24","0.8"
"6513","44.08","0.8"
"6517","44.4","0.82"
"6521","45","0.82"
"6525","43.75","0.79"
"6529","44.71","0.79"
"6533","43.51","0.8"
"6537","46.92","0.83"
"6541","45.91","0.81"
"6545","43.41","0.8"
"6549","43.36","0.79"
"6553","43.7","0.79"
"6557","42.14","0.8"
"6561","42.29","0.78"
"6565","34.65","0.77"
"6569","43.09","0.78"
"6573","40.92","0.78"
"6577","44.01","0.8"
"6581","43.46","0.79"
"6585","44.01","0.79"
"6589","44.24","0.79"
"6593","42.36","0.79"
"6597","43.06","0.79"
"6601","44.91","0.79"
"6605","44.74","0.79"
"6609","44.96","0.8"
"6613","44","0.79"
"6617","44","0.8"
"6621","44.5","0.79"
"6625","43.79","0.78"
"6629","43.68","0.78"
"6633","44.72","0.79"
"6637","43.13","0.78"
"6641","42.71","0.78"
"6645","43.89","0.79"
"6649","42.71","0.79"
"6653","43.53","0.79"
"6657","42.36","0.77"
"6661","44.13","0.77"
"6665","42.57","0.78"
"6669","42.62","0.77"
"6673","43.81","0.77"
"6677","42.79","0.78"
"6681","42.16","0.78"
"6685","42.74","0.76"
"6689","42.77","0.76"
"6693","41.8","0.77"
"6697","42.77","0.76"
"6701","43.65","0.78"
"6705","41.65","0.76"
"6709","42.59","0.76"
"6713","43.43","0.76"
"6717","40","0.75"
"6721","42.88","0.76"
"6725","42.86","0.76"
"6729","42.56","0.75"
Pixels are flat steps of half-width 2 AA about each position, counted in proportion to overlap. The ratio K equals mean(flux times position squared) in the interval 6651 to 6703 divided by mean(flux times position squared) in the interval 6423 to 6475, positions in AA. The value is 1.06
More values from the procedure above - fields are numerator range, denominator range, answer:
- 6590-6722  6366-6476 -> 1.06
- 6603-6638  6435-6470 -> 1.07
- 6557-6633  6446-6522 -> 1.03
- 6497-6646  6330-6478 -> 1.04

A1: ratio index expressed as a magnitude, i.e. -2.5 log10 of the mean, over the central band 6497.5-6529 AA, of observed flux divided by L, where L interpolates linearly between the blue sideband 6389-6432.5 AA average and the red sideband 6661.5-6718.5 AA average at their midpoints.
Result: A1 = -0.01 mag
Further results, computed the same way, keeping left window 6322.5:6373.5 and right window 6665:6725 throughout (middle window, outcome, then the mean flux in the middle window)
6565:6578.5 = 0.05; 41.4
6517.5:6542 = -0.04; 44.9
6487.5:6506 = 0.02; 42.7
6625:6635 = -0.03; 44.1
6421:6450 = 0.00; 43.8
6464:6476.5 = 0.02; 42.9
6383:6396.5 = 0.01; 43.8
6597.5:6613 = -0.04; 44.6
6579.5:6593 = -0.01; 43.7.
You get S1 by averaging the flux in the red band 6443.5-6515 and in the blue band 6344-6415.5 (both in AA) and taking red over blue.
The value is 1.0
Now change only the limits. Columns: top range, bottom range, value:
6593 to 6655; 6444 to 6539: 1.00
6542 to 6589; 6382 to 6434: 0.96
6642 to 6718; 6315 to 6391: 0.97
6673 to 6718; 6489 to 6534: 0.97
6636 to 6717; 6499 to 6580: 0.99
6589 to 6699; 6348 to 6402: 0.98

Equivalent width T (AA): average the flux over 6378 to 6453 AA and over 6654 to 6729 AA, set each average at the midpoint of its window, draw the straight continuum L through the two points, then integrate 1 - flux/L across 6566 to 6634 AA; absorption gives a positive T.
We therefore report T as -0.8 AA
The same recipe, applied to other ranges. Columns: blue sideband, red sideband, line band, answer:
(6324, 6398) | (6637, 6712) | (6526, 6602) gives 0.3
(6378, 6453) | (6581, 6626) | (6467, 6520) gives 0.6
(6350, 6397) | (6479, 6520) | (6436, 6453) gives 0.1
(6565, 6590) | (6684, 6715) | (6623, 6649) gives -0.6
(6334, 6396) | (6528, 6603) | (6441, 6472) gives 0.1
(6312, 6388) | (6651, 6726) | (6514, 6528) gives -0.3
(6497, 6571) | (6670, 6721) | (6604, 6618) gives -0.5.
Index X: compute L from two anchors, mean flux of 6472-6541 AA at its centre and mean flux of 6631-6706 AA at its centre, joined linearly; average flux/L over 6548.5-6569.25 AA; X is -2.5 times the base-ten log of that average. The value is 0.06 mag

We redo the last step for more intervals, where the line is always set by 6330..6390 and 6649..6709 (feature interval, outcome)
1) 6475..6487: 0.00 mag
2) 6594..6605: -0.02 mag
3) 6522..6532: -0.02 mag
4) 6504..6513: -0.02 mag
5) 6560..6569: 0.11 mag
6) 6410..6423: 0.00 mag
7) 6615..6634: -0.03 mag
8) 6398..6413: -0.01 mag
